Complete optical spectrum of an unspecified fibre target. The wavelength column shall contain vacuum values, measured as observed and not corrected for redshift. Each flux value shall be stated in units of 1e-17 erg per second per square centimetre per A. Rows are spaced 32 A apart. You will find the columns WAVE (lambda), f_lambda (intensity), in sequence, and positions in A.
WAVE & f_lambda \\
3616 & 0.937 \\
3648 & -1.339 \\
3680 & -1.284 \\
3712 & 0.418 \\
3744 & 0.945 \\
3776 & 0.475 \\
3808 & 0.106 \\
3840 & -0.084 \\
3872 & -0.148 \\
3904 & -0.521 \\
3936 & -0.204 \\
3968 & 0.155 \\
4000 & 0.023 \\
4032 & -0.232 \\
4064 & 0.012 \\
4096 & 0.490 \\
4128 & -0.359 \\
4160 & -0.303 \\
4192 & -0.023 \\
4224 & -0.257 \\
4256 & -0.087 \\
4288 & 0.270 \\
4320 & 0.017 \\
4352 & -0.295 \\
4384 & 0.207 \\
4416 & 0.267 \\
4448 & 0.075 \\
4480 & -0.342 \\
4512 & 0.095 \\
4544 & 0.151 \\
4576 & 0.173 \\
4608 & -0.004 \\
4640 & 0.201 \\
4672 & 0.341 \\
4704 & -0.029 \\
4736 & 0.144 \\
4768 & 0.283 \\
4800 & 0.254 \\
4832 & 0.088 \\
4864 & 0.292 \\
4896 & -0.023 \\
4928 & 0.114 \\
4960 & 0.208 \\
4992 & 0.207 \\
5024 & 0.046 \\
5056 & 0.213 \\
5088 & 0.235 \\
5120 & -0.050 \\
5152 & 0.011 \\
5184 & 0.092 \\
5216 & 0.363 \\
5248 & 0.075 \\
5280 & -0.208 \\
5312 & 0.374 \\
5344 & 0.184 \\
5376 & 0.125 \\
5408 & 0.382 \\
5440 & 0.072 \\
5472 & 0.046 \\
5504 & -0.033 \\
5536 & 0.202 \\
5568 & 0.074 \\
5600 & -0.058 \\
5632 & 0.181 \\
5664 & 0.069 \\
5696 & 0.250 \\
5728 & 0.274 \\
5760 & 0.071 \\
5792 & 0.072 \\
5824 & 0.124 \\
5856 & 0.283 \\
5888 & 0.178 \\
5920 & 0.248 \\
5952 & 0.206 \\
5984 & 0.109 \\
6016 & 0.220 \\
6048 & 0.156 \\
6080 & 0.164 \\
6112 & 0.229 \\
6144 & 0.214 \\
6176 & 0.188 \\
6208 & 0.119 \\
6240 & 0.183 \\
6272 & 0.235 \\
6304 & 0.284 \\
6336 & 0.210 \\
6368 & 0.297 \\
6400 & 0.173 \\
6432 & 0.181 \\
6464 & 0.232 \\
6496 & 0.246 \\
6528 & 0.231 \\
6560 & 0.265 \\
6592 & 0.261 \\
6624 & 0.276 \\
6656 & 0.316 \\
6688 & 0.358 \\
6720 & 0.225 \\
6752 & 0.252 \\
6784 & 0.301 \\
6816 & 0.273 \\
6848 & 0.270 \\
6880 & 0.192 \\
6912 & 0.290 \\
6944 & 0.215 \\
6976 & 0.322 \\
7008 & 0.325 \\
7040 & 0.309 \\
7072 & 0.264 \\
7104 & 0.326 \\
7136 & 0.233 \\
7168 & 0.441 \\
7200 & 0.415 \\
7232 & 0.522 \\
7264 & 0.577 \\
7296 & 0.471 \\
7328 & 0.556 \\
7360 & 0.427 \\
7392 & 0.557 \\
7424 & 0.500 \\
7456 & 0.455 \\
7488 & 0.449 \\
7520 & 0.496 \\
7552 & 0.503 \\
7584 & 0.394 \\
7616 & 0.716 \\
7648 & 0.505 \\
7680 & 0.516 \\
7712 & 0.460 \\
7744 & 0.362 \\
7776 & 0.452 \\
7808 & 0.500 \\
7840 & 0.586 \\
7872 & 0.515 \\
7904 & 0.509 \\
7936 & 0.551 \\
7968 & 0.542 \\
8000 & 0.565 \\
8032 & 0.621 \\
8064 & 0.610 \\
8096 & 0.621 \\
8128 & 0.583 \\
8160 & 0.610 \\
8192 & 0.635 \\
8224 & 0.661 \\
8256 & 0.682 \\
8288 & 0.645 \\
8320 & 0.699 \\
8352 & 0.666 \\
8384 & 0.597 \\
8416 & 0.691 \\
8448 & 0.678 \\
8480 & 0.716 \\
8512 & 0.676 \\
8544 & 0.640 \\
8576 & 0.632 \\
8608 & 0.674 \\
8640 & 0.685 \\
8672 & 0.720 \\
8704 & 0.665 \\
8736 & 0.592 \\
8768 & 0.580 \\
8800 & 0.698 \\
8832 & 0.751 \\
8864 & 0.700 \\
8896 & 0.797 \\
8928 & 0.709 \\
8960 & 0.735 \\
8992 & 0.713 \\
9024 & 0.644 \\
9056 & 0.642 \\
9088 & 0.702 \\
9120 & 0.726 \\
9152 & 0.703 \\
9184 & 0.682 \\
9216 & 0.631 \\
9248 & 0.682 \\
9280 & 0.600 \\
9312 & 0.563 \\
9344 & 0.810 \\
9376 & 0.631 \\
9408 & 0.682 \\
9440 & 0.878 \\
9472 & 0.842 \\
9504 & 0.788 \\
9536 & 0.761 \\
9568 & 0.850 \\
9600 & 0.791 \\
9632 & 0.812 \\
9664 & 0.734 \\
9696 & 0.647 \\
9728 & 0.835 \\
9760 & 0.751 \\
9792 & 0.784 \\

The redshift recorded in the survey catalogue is 0.80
